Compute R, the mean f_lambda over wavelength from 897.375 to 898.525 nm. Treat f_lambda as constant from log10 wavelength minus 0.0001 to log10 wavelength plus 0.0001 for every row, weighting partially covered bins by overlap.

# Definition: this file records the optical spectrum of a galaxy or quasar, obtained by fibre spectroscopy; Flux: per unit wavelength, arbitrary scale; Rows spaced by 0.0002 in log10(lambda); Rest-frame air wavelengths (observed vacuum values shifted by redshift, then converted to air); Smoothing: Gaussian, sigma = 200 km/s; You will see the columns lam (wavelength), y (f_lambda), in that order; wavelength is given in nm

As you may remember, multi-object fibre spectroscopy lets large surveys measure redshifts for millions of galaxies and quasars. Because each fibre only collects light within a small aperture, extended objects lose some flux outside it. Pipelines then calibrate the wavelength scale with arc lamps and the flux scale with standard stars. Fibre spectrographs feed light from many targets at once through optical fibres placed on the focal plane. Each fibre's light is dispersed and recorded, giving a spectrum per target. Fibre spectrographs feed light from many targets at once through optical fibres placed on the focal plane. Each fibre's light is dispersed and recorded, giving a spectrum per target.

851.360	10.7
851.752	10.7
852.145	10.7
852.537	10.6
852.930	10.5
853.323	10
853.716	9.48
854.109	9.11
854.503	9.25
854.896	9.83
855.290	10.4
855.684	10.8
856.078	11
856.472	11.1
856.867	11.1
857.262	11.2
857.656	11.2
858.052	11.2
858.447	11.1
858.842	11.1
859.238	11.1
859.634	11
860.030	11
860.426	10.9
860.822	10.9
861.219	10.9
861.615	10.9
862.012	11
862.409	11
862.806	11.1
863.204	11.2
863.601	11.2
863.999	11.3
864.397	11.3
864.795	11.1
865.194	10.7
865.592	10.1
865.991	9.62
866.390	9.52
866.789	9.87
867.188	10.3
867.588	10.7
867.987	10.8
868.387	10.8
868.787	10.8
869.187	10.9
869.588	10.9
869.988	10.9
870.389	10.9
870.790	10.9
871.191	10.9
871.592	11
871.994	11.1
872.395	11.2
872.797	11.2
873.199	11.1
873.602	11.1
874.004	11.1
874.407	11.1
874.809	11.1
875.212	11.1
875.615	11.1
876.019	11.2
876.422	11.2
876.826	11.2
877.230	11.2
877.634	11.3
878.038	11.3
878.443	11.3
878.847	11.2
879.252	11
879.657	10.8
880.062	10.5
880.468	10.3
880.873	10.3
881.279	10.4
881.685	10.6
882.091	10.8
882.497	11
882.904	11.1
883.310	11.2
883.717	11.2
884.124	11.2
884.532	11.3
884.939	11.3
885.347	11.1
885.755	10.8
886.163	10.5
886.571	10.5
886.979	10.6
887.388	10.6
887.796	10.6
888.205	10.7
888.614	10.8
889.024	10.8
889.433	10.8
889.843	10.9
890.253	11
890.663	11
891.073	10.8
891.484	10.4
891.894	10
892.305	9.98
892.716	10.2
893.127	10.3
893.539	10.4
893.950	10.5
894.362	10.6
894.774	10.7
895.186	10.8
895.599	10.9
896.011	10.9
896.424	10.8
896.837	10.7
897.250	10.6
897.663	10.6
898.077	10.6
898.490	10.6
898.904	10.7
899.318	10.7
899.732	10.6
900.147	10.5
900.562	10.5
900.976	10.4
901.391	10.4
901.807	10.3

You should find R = 10.6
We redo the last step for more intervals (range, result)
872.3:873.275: 11.2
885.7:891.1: 10.7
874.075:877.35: 11.1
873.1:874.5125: 11.1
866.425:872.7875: 10.8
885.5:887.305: 10.6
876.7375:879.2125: 11.2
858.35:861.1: 11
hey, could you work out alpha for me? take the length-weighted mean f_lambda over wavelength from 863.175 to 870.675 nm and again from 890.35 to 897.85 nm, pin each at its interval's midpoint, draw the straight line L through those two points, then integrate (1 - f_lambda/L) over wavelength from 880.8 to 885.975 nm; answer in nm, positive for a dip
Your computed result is -0.17 nm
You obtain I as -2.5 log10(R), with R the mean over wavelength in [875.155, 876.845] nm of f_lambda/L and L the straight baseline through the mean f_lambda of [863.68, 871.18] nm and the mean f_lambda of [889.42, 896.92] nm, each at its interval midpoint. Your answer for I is -0.05 mag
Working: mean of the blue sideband 10.6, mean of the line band 11.2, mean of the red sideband 10.6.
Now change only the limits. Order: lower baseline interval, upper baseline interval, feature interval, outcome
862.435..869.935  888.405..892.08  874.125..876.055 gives -0.041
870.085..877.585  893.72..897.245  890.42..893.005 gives 0.040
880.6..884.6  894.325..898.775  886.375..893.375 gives 0.021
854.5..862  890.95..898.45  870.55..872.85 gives -0.028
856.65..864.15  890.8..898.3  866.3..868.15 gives 0.071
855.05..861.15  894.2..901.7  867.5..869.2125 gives 0.010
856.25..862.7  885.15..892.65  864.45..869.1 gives 0.052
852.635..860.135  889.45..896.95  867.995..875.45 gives -0.040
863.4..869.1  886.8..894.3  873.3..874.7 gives -0.052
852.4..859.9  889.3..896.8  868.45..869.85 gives -0.027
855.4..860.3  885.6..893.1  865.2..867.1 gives 0.108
